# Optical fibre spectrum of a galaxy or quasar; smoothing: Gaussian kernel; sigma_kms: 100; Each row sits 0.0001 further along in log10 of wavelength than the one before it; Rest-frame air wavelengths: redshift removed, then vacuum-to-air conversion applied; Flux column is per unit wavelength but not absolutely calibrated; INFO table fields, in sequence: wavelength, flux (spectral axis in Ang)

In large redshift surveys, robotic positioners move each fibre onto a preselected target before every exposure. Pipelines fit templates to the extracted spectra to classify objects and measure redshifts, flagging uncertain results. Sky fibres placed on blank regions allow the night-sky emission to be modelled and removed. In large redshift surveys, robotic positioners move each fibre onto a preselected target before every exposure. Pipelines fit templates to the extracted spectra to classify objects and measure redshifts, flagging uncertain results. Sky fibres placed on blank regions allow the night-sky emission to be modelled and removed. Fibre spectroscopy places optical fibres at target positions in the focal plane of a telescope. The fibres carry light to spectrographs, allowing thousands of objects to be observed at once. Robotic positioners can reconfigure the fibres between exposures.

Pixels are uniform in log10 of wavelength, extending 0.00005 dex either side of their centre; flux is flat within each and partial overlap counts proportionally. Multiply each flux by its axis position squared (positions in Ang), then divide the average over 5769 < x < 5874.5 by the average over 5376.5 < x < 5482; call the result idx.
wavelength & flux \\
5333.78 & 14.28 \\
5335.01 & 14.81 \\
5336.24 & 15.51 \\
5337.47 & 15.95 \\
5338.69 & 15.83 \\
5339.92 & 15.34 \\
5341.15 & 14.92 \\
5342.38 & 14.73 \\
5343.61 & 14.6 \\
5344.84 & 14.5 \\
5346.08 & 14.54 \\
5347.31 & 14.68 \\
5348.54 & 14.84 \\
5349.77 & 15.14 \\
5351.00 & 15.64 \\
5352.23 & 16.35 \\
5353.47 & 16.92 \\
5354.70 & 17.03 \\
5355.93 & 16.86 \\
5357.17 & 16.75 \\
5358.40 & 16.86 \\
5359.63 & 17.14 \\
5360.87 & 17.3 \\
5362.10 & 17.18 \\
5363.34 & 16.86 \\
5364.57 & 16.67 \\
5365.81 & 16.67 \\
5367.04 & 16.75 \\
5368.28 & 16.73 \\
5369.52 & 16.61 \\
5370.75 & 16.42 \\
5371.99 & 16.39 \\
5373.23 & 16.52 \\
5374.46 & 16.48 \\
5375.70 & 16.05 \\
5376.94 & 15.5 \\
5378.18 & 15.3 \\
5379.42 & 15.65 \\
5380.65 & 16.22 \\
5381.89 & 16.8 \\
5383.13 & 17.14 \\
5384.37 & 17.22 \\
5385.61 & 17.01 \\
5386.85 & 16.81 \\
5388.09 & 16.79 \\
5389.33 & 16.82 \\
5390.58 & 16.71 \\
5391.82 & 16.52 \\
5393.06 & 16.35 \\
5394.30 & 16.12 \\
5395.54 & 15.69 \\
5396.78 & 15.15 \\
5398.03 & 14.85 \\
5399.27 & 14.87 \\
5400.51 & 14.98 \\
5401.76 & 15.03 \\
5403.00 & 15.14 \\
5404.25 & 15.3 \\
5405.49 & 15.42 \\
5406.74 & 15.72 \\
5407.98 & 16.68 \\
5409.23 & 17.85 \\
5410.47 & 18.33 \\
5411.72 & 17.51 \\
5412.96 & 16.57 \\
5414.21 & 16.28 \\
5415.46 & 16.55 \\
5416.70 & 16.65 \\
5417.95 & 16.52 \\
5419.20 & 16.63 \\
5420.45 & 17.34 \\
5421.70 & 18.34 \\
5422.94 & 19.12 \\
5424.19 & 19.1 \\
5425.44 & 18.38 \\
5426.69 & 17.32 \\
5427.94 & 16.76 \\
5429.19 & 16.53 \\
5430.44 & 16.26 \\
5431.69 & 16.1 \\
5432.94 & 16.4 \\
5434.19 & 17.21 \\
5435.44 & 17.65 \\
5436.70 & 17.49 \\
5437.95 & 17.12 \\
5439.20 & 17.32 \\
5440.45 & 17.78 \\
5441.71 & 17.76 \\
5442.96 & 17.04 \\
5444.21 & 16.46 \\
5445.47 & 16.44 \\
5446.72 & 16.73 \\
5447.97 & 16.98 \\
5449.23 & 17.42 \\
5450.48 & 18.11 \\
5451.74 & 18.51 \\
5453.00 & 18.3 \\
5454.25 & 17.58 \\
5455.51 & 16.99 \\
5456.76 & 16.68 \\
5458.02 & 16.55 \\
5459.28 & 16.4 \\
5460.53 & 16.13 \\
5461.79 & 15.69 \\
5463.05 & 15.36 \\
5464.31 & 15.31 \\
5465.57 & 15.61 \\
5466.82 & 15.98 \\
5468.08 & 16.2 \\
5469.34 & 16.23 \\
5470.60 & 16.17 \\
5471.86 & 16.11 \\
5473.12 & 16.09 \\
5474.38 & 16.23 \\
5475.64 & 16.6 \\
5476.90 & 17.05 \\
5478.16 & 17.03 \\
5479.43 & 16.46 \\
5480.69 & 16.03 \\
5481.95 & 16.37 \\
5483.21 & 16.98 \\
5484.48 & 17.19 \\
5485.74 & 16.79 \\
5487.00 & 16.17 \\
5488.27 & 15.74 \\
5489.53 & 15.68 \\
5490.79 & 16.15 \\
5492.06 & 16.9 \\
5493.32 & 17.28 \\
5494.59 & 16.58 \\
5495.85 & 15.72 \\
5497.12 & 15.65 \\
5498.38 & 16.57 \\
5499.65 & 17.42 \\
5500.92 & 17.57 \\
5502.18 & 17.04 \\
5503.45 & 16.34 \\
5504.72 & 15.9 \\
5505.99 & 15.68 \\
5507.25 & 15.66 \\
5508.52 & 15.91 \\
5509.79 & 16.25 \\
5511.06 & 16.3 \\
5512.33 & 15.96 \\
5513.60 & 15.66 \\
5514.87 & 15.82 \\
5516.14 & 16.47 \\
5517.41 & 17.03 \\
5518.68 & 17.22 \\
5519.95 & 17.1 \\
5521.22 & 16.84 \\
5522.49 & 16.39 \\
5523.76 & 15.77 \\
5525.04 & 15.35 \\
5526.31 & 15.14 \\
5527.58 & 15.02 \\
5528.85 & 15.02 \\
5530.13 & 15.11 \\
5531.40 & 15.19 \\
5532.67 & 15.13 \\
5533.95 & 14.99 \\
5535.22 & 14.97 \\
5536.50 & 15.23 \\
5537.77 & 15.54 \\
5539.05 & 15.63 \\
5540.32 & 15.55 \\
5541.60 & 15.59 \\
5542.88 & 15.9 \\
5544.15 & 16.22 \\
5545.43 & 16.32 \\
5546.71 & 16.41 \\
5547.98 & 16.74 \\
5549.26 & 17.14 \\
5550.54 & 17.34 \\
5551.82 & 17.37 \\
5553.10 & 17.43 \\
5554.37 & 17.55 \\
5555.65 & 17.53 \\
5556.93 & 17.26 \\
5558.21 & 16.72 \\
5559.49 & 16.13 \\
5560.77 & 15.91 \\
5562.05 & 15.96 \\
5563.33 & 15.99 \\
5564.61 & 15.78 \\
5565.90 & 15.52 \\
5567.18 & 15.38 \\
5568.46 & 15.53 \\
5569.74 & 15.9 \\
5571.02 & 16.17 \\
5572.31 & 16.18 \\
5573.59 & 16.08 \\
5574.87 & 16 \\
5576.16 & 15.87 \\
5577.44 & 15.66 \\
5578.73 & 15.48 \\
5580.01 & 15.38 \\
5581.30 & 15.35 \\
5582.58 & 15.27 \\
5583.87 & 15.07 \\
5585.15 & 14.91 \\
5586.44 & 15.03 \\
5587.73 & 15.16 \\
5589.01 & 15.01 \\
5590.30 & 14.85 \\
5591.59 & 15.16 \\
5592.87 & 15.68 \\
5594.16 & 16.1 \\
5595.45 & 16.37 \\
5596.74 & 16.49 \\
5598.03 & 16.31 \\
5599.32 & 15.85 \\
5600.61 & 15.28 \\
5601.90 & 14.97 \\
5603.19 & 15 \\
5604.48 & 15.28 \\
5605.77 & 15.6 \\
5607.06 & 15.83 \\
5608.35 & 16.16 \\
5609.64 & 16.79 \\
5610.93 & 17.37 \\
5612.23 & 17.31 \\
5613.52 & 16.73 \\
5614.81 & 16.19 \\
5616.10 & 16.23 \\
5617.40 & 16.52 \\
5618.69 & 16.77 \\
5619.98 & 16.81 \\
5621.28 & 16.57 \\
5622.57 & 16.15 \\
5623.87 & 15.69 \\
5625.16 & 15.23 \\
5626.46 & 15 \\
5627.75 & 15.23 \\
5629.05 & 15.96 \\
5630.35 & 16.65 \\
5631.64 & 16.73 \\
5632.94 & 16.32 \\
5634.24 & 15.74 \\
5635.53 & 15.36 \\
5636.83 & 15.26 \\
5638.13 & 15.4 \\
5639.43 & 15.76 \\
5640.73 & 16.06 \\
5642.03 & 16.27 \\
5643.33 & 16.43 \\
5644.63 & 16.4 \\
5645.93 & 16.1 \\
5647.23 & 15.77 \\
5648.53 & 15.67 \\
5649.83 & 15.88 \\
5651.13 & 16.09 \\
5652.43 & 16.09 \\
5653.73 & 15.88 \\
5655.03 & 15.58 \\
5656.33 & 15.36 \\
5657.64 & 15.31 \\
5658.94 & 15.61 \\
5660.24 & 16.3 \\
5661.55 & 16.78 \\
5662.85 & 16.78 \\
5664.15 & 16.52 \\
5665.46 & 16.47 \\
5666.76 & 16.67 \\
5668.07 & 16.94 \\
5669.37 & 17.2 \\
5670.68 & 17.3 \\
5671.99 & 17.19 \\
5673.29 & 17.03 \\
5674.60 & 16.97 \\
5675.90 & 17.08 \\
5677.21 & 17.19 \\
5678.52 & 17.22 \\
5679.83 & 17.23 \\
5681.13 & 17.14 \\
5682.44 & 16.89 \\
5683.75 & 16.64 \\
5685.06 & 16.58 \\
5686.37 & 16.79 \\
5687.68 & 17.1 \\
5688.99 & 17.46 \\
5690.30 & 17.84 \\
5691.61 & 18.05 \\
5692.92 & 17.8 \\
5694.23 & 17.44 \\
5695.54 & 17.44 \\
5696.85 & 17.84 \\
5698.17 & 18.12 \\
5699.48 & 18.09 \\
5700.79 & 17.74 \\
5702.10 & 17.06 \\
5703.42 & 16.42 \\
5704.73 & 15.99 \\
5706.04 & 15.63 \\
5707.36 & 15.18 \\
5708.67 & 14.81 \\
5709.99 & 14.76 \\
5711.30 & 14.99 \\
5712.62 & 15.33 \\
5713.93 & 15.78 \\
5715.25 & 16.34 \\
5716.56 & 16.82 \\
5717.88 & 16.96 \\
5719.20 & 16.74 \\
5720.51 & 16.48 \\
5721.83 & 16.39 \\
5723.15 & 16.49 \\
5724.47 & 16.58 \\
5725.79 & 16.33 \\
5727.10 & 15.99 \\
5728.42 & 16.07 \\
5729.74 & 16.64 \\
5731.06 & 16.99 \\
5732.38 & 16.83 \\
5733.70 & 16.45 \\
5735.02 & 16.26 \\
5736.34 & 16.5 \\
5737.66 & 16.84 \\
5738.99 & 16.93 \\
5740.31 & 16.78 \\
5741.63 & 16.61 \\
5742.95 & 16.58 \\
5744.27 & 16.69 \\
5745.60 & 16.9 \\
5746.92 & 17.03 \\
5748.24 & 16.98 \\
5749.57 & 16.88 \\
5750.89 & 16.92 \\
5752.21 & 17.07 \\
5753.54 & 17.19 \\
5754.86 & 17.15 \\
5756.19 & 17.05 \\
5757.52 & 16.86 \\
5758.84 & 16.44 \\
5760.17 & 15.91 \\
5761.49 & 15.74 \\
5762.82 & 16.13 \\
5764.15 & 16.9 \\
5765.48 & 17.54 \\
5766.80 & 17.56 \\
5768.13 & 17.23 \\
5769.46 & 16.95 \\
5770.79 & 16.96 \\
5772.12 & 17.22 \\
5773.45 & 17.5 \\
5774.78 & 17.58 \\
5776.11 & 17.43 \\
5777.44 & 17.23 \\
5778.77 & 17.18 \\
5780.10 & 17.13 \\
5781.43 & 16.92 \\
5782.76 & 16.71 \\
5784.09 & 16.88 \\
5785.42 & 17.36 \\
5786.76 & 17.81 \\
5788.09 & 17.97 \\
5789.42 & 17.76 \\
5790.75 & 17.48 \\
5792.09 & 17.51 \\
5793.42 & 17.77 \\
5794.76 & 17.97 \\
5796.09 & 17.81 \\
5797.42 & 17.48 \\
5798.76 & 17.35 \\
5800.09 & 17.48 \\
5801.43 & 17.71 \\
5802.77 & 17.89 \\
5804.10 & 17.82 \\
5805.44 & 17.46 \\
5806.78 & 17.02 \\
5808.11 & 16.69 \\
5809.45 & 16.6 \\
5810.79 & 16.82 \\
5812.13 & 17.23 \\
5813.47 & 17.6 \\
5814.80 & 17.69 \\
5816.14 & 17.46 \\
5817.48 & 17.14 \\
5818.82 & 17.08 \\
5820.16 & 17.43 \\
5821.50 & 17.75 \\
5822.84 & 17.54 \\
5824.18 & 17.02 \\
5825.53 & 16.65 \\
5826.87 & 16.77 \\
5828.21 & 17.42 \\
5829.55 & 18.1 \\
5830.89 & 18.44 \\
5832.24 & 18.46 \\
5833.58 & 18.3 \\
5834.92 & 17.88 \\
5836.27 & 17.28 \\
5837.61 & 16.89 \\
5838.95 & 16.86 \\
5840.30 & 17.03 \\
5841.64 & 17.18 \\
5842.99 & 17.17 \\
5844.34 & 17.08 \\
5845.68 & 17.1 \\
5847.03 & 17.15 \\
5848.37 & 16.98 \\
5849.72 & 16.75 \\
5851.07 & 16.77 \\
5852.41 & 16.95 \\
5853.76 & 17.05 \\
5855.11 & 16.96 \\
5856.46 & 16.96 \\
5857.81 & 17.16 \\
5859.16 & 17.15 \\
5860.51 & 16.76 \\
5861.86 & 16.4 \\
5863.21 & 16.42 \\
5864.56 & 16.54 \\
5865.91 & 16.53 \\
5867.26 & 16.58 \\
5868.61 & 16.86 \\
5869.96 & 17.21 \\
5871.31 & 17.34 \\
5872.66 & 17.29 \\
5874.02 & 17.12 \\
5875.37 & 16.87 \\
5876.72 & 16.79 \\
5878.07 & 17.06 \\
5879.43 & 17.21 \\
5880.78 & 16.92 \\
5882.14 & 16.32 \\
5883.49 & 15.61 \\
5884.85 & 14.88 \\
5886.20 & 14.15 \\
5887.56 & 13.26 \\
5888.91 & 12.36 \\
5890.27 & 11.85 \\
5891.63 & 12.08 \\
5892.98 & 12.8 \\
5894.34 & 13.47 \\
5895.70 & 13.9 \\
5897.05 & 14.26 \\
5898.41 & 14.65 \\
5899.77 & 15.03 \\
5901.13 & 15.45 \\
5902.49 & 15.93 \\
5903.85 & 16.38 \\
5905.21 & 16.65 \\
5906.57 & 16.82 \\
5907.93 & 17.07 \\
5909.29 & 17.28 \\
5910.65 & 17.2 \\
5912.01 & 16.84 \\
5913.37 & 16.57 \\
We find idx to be 1.2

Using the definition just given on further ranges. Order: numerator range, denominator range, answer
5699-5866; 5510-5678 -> 1.13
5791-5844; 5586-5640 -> 1.18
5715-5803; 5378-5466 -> 1.15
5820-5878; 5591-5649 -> 1.16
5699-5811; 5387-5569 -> 1.13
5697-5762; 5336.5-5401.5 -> 1.17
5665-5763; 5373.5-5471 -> 1.12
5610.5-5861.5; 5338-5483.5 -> 1.15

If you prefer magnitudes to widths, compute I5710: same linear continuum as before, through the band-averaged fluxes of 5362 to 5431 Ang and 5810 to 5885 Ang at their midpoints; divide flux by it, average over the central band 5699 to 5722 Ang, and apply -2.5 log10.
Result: 0.049 mag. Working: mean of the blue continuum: 16.6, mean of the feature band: 16.2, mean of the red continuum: 17.1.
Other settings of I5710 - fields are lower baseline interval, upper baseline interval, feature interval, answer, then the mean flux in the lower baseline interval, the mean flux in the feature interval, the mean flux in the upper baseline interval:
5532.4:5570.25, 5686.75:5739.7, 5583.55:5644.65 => 0.031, 16.2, 15.9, 16.6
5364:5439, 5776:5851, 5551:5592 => 0.067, 16.6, 15.9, 17.4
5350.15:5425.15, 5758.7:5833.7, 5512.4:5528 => 0.042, 16.6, 16.2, 17.3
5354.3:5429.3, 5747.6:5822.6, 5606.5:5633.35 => 0.043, 16.6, 16.3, 17.2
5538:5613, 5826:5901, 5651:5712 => -0.039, 16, 16.7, 16.3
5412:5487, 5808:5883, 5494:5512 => 0.038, 16.9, 16.3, 17.1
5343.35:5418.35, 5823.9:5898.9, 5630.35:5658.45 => 0.027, 16.2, 15.9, 16.3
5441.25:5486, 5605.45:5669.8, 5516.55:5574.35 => 0.021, 16.6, 16.1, 16.2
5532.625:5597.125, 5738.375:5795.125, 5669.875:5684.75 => -0.032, 15.9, 17.1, 17.1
